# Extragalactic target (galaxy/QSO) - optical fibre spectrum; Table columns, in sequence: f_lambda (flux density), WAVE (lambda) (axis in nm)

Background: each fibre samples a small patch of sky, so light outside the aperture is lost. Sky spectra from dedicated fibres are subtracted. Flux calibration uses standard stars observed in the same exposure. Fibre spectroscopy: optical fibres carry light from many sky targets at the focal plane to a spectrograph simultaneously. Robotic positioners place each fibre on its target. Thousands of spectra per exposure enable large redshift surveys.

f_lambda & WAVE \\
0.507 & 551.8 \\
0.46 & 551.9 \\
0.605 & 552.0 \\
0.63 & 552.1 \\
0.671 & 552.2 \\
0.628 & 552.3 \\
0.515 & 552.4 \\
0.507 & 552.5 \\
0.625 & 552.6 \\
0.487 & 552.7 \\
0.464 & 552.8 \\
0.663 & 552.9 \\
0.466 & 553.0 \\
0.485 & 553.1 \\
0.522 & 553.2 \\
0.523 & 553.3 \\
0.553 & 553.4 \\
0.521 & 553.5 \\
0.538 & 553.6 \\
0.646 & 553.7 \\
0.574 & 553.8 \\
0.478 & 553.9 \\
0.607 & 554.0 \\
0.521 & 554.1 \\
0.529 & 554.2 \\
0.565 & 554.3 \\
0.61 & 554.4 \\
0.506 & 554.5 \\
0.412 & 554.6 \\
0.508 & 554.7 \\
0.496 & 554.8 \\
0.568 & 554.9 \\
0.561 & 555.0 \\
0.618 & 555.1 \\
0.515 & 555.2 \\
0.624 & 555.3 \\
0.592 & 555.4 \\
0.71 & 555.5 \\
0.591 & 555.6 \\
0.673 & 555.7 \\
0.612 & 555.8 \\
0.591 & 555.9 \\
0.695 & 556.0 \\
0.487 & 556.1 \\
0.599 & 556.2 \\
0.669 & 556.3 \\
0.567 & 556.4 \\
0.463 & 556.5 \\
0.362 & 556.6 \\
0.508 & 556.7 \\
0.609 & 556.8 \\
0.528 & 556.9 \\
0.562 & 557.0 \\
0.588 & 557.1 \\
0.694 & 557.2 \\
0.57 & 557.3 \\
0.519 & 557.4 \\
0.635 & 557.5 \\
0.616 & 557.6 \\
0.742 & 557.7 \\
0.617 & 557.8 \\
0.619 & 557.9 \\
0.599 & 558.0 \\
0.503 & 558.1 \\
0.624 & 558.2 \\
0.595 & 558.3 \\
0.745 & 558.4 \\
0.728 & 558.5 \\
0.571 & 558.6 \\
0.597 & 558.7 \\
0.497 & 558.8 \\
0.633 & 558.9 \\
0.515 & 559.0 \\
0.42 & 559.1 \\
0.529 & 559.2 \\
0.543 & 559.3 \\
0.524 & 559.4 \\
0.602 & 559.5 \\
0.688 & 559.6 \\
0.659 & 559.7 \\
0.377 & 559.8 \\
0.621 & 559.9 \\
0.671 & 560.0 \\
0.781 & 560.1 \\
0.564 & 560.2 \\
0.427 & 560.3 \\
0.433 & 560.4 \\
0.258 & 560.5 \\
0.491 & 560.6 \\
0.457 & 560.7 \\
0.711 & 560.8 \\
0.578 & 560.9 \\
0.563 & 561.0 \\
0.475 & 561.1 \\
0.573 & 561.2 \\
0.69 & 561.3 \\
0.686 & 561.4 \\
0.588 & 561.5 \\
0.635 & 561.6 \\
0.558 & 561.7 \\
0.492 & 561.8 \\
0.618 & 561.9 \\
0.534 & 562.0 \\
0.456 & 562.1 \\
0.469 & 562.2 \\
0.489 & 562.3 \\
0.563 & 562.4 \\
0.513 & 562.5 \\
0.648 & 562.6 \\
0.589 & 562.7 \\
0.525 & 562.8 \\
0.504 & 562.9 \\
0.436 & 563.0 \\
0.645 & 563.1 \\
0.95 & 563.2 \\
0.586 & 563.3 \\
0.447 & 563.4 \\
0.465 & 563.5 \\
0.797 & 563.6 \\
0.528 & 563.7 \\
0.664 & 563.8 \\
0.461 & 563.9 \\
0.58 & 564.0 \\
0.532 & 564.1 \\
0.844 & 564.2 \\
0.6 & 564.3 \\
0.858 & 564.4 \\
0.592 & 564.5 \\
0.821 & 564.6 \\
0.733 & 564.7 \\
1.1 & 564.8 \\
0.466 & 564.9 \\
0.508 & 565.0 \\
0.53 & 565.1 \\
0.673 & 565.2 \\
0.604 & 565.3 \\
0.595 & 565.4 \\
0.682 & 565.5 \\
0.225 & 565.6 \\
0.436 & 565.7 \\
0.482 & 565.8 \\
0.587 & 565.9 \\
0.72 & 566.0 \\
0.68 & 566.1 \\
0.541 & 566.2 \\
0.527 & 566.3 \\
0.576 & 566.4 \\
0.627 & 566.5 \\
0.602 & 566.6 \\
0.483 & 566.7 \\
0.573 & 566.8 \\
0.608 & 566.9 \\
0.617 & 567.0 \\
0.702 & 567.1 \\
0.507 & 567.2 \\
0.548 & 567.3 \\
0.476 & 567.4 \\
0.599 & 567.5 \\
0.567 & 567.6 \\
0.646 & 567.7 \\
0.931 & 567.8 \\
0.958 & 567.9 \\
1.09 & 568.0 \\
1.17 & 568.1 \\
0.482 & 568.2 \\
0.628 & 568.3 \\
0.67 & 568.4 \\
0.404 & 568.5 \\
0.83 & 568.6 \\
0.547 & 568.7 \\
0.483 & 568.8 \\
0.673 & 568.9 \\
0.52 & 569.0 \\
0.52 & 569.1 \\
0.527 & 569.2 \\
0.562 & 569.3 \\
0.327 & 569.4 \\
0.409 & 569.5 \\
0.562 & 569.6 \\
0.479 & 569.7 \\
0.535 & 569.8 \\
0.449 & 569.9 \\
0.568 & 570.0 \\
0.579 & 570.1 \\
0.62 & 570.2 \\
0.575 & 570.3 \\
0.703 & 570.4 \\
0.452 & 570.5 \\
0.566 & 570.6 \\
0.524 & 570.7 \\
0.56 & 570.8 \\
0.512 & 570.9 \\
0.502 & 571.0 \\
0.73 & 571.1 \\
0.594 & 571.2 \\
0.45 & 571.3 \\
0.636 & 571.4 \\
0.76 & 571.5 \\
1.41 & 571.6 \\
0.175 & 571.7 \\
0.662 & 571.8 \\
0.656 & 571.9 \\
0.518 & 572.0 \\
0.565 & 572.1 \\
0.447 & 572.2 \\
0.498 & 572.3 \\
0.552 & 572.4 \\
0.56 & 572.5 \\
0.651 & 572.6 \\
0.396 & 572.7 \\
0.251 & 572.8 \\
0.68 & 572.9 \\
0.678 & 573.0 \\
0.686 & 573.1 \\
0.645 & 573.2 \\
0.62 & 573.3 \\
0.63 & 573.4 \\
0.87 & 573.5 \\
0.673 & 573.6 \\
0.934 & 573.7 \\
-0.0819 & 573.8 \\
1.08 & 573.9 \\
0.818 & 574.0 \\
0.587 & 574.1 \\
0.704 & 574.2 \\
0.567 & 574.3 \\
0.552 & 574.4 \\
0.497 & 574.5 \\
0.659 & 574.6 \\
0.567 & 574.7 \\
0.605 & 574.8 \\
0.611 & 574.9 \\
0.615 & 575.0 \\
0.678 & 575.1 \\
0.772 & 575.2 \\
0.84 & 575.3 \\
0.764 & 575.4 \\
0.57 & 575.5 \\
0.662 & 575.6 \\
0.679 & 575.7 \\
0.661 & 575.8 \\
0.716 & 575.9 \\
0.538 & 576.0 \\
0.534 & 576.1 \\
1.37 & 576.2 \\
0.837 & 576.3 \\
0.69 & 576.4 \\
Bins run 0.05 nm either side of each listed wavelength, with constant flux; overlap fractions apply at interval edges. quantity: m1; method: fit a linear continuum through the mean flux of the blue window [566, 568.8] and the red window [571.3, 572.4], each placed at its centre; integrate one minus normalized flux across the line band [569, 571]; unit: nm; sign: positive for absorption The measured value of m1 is 0.33 nm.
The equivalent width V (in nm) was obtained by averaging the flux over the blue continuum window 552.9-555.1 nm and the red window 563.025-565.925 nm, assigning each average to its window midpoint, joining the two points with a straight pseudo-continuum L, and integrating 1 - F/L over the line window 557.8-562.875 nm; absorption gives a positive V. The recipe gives 0.19 nm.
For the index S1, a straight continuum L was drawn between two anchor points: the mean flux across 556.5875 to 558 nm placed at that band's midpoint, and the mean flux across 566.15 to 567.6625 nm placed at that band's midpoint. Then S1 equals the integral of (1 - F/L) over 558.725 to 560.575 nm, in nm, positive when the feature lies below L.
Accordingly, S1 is 0.14 nm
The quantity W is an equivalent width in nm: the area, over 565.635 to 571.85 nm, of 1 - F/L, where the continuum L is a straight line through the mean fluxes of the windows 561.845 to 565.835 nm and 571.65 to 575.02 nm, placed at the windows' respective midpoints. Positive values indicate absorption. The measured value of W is -0.106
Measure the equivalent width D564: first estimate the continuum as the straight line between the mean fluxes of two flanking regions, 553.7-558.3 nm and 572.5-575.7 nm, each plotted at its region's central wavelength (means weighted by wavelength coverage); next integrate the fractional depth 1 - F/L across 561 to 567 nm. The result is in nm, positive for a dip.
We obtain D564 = 0.10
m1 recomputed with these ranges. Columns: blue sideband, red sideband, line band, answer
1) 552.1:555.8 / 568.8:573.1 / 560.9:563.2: -0.02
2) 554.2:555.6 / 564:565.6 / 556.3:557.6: 0.05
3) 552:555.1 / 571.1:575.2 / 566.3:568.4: -0.24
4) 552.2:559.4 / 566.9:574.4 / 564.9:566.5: 0.11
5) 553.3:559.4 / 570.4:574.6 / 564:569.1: -0.36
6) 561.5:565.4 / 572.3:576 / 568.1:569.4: 0.07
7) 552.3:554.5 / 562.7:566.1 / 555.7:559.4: -0.08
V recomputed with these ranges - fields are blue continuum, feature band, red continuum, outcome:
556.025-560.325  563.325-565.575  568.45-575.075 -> -0.19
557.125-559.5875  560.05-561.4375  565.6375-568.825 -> 0.13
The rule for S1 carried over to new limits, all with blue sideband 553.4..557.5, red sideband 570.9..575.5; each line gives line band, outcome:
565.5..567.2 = 0.11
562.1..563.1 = 0.10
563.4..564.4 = -0.03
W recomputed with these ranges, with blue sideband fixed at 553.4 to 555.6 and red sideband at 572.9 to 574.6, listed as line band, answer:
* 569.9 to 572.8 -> 0.29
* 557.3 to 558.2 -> -0.05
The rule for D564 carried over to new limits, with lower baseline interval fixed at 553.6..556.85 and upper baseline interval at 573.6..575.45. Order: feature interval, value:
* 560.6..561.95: 0.02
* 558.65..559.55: 0.07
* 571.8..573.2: 0.19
